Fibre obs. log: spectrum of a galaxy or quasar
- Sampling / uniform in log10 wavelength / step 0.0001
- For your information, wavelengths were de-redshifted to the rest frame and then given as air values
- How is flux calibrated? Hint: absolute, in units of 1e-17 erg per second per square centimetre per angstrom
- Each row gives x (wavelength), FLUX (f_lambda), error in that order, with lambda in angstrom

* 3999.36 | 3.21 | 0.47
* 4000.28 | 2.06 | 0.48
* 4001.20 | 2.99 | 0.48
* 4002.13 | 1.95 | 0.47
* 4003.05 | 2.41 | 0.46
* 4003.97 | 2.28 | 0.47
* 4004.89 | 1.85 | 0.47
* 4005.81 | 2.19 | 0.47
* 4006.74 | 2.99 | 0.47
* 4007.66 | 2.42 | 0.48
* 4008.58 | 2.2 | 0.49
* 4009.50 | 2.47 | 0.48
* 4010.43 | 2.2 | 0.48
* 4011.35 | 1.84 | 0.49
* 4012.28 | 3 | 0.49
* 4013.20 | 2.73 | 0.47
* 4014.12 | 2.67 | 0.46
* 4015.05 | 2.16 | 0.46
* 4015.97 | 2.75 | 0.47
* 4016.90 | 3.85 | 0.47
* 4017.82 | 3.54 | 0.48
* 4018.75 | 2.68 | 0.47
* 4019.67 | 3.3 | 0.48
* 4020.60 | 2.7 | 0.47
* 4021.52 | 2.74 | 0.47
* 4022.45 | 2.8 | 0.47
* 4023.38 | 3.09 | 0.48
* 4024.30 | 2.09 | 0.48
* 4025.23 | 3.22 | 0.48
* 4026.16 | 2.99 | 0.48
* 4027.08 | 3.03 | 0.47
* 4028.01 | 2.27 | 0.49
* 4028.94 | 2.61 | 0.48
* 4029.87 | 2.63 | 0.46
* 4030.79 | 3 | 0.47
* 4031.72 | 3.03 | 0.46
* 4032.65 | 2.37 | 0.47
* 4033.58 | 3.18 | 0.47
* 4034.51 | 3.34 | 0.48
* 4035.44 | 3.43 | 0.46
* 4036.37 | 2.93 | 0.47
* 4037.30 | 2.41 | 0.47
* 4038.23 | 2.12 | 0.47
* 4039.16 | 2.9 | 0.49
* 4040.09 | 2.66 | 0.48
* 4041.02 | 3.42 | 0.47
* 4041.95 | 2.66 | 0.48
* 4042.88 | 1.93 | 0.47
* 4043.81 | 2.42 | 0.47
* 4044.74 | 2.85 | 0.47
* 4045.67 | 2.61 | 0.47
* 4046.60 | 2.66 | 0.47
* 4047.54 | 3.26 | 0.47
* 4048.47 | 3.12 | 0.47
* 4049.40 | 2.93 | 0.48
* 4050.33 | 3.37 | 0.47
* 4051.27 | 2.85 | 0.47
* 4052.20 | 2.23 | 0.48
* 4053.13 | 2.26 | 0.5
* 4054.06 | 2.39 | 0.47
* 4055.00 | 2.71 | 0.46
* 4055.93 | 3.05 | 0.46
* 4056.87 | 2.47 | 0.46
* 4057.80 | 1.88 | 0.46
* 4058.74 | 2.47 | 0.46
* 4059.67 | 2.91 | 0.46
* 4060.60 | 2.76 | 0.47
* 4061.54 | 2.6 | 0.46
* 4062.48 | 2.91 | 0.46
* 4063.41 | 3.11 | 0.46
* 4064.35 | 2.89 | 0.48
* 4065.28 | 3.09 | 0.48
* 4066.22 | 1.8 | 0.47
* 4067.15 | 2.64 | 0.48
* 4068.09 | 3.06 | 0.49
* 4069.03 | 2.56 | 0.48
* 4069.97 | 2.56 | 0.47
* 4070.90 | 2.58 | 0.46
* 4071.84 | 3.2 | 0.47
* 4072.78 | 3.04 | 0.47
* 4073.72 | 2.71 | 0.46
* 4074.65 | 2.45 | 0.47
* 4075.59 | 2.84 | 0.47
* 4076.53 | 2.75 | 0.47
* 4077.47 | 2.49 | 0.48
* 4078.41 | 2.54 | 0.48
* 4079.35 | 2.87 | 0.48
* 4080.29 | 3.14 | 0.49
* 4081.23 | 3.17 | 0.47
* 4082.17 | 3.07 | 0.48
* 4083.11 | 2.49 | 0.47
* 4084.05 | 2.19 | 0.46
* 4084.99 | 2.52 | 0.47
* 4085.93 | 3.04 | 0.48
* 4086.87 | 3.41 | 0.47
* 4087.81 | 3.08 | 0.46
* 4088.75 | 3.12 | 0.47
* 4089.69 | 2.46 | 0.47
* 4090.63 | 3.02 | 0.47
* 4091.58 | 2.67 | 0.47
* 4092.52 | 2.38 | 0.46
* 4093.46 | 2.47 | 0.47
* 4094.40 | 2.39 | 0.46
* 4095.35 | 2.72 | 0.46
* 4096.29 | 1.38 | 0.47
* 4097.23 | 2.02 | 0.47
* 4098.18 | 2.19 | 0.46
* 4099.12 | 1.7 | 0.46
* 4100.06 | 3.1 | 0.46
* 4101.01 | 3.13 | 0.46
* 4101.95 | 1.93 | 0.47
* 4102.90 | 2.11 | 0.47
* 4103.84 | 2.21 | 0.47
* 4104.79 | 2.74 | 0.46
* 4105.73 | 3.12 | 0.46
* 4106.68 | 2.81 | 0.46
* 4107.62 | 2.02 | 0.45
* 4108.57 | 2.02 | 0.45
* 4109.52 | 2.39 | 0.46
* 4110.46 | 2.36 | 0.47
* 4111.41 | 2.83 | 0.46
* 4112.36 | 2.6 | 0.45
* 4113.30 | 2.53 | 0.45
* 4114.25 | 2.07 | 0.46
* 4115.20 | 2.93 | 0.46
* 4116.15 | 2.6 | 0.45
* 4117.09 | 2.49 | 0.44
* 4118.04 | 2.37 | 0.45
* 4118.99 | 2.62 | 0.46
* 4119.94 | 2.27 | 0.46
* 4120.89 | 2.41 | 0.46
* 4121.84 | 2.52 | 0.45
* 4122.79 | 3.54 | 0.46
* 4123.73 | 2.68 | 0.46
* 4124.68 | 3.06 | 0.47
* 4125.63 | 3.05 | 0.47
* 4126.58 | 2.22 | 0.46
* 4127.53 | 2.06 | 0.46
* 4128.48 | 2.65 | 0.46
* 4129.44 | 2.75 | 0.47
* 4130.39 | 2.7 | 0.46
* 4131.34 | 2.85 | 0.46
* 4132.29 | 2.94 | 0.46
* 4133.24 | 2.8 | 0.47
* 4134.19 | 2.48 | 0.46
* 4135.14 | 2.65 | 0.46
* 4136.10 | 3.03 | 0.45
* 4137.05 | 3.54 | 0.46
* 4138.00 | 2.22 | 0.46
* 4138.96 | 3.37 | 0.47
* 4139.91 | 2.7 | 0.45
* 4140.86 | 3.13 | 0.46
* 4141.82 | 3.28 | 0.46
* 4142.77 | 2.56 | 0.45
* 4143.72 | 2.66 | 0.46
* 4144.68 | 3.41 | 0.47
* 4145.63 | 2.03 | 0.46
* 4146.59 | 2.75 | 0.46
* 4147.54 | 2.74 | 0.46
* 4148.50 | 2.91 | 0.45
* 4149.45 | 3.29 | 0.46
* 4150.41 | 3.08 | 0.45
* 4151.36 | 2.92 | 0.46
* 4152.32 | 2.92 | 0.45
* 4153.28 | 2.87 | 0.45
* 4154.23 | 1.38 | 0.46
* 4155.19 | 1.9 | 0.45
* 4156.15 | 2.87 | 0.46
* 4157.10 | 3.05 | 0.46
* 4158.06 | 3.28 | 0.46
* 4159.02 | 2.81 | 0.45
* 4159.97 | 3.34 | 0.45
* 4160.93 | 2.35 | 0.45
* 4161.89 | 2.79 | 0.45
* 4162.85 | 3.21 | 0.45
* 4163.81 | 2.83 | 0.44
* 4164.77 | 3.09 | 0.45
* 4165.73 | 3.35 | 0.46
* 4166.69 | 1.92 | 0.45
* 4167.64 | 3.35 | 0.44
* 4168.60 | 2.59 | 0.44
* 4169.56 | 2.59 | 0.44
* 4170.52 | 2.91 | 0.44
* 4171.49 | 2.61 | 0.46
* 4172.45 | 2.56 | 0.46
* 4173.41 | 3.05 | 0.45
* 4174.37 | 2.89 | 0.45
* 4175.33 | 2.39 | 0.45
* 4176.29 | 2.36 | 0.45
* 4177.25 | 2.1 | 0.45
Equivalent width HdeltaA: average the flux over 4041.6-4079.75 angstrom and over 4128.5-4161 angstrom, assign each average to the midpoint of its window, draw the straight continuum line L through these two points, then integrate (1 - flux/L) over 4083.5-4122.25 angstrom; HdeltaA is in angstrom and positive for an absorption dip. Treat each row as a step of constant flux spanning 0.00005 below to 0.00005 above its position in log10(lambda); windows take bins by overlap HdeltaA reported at 3.4 angstrom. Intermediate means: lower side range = 2.69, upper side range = 2.81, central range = 2.51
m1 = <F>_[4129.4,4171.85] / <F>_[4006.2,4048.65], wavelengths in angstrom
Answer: 1.02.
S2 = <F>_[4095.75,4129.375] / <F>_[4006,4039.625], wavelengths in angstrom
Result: 0.90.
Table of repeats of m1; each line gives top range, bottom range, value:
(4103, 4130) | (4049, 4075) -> 0.95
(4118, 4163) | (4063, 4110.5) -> 1.06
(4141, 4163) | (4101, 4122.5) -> 1.13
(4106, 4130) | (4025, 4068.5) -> 0.93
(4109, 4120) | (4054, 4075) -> 0.93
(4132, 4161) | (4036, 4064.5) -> 1.05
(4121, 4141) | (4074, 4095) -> 1.02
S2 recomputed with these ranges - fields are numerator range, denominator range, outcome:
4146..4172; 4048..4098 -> 1.04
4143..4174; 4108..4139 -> 1.06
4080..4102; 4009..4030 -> 0.95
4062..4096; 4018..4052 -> 0.98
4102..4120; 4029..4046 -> 0.89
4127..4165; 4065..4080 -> 1.04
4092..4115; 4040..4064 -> 0.88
